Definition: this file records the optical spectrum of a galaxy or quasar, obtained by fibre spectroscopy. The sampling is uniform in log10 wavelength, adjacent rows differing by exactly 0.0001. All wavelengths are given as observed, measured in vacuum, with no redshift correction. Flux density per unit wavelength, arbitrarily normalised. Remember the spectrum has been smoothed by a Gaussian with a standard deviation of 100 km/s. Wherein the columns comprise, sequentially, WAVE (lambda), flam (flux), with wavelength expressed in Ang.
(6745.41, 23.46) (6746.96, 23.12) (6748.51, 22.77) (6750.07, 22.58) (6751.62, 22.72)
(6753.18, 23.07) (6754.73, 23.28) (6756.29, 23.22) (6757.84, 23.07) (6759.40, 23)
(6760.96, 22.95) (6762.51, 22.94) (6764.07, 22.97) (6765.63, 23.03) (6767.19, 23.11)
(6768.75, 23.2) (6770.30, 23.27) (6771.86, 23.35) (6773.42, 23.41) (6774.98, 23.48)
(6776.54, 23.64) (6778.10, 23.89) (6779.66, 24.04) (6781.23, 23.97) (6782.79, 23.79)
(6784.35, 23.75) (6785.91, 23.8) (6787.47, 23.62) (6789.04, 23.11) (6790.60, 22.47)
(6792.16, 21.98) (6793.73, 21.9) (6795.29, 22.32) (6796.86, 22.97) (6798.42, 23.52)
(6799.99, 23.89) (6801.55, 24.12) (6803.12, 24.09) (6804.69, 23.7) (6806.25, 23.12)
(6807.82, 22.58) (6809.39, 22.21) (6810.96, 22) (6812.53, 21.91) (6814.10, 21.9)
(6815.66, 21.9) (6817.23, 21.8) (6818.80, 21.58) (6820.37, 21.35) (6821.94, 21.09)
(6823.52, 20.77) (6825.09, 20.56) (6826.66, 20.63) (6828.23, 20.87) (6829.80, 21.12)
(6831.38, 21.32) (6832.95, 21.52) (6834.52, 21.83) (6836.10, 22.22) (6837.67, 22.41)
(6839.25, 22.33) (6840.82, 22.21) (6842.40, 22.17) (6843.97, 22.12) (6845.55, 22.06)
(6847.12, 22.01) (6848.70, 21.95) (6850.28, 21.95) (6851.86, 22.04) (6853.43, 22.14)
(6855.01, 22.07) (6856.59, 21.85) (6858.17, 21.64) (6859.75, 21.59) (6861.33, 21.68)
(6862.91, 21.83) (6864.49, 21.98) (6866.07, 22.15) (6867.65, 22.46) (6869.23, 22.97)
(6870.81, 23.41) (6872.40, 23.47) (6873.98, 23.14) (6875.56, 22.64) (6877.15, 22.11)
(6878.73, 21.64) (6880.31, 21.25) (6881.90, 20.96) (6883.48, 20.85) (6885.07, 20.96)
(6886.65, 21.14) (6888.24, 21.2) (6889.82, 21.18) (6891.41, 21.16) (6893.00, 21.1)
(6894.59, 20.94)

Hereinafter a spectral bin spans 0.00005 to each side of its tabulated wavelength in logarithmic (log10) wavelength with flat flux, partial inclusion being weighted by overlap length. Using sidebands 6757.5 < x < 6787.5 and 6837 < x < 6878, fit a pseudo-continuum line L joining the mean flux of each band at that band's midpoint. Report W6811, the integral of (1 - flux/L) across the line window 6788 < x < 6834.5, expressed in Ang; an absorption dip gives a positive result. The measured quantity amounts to 1.5 Ang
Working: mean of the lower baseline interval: 23.4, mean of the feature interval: 22.1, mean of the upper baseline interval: 22.2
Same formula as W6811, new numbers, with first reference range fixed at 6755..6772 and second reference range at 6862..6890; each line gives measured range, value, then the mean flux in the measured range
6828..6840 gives 0.4 Ang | 21.7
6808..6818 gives 0.3 Ang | 22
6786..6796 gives 0.1 Ang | 22.7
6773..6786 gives -0.5 Ang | 23.8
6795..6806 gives -0.4 Ang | 23.6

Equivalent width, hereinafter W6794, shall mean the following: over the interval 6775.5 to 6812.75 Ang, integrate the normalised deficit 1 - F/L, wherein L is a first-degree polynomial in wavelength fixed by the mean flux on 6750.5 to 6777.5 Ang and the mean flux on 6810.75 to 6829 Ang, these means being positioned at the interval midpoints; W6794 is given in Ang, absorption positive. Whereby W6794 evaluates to -1.7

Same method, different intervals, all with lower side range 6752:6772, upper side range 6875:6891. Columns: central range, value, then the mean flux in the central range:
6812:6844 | 0.8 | 21.6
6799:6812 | -0.4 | 23.2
